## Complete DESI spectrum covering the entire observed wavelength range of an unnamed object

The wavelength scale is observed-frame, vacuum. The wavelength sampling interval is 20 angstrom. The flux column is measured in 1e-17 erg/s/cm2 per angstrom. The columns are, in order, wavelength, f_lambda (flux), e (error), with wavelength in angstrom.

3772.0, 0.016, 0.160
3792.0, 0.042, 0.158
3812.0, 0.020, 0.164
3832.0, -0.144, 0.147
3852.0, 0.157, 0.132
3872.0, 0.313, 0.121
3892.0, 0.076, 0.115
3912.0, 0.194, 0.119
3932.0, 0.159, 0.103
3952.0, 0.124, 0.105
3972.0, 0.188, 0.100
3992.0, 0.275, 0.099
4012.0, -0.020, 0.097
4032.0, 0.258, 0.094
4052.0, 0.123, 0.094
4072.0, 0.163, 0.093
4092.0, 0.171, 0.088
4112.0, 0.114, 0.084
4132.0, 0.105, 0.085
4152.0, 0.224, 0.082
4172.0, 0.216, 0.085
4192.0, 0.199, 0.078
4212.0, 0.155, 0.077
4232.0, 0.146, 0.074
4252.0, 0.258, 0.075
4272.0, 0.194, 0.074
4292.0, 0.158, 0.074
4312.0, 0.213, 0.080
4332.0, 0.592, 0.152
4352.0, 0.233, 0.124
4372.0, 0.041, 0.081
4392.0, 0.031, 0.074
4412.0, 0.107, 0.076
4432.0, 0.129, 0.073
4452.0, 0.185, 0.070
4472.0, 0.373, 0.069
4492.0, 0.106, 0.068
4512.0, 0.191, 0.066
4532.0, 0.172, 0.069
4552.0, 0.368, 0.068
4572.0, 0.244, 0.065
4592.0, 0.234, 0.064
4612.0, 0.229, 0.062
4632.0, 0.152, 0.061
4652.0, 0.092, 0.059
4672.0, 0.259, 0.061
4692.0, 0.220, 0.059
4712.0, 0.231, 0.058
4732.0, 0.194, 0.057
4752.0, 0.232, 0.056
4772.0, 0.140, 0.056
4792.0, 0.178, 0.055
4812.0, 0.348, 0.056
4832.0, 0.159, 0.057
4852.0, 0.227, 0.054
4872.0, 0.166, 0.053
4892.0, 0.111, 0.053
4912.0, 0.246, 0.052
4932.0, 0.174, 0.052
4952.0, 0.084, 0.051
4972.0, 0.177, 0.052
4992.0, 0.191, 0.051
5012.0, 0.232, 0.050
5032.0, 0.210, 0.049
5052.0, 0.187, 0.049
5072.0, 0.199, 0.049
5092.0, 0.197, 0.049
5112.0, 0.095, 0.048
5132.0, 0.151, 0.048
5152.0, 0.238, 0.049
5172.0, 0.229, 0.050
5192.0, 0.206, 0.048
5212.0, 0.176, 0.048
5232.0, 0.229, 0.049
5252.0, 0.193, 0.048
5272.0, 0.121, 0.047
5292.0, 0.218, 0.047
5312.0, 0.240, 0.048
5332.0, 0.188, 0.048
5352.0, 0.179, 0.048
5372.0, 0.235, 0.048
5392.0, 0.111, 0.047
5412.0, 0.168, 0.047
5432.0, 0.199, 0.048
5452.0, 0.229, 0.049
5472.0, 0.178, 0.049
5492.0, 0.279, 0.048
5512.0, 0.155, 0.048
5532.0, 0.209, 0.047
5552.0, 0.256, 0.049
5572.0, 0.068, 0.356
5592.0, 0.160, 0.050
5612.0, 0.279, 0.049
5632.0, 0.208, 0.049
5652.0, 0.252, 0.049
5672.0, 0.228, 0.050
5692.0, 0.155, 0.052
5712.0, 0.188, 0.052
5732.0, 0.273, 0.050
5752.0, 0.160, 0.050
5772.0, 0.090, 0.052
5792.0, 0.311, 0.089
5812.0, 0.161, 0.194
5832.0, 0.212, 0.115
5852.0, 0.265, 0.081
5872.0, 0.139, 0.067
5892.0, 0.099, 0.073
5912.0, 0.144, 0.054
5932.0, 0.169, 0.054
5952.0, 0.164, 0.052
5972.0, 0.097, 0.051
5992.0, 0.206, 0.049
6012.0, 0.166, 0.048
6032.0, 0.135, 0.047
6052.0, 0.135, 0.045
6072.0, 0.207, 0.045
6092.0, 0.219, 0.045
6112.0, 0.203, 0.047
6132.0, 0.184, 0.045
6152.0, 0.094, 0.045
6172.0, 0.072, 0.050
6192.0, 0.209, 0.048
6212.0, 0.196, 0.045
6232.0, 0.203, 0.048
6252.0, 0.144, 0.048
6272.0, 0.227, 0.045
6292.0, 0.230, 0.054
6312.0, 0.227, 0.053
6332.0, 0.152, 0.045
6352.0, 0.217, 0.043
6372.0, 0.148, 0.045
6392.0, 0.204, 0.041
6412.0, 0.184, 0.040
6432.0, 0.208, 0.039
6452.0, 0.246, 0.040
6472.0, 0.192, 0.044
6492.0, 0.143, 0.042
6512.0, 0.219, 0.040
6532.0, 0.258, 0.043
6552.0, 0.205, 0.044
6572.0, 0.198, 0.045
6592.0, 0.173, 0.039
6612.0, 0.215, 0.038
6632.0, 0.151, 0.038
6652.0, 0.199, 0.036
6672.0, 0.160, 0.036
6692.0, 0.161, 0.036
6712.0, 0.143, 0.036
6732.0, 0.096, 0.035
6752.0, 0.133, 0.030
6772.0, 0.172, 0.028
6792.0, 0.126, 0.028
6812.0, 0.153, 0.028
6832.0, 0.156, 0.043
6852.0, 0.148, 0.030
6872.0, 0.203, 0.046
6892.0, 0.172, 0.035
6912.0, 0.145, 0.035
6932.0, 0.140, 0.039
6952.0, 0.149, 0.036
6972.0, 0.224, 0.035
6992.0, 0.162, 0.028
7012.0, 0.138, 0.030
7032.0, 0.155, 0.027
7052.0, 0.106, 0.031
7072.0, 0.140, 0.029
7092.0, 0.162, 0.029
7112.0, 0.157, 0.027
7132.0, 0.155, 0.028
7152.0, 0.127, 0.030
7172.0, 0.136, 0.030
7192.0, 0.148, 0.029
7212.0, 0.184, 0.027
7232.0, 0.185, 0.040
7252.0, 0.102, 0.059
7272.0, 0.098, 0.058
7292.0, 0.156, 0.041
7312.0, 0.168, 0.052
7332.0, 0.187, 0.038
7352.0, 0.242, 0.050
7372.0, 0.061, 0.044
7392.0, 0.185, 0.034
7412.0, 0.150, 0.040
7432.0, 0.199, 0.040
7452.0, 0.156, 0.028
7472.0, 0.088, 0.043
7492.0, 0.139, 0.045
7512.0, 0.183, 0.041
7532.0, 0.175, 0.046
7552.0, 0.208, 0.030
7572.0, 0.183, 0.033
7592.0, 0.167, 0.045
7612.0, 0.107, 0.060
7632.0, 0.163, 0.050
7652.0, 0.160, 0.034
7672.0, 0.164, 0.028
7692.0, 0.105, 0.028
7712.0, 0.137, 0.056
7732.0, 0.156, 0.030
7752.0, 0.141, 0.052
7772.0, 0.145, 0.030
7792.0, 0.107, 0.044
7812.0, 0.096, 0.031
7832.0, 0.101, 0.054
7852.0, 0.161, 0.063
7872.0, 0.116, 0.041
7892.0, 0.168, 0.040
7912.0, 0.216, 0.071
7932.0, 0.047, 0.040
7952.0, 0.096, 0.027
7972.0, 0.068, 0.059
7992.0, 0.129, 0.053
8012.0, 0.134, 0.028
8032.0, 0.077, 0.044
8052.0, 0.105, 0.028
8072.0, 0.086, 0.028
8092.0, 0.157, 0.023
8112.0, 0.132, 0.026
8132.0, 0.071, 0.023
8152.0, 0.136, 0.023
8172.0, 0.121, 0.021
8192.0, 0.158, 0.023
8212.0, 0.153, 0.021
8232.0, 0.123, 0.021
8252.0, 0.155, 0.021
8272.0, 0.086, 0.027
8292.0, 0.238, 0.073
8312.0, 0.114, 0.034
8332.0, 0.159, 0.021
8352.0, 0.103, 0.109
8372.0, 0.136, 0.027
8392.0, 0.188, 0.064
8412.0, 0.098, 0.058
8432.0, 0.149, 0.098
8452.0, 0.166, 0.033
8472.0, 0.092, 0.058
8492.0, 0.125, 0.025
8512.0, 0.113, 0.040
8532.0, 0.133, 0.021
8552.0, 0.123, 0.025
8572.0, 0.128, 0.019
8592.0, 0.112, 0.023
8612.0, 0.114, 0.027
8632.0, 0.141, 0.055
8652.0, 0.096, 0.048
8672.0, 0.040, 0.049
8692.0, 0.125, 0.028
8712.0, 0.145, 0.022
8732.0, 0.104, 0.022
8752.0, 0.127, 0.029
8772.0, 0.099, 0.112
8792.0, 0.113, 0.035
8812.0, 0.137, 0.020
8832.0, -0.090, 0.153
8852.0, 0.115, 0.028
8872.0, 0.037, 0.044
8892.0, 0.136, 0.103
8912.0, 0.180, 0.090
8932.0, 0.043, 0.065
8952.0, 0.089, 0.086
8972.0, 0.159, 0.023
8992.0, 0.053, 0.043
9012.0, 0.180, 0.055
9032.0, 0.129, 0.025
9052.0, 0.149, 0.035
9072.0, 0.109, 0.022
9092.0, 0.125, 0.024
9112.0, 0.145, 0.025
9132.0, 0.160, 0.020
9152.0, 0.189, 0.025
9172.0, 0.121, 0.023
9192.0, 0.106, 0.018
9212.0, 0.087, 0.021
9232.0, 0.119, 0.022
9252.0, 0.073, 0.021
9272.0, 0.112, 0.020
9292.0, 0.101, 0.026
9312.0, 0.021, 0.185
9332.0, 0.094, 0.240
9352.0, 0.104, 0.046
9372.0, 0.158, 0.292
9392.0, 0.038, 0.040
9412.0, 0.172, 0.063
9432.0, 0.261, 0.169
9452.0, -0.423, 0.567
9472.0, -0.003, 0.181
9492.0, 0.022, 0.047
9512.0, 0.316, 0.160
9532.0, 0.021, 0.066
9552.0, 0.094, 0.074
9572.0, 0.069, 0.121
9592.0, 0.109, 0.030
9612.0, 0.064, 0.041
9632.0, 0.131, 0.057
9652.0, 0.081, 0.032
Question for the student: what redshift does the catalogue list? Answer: 0.121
